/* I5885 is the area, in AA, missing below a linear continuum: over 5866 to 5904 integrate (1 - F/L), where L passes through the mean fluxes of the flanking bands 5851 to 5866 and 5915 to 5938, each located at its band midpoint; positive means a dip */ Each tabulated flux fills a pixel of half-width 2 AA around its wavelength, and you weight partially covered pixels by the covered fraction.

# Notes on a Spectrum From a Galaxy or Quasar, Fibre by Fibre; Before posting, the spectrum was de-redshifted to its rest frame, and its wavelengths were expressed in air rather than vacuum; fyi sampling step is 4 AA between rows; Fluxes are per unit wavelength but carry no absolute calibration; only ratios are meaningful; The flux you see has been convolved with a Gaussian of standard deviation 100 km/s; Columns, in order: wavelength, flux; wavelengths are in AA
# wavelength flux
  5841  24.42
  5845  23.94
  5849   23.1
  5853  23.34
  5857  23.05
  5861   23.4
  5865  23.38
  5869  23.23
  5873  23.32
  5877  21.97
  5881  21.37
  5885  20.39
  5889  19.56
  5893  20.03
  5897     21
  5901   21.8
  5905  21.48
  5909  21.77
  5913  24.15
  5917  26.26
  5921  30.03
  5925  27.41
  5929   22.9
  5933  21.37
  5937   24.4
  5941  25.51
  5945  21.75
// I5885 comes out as 4.2 AA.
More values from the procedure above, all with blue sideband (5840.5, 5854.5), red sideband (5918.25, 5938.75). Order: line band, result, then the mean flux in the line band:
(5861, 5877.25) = 0.63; 23.1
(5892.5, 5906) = 1.92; 21.2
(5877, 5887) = 1.33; 21.1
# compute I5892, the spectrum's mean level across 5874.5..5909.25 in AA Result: 21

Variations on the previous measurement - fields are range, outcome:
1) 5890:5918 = 22.1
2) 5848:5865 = 23.2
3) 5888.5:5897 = 20.1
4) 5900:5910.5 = 21.7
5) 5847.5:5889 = 22.5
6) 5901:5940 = 24.3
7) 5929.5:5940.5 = 23.2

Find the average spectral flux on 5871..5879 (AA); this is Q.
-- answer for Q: 22.6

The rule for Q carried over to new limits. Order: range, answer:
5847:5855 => 23.2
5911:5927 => 27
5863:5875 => 23.3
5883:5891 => 20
